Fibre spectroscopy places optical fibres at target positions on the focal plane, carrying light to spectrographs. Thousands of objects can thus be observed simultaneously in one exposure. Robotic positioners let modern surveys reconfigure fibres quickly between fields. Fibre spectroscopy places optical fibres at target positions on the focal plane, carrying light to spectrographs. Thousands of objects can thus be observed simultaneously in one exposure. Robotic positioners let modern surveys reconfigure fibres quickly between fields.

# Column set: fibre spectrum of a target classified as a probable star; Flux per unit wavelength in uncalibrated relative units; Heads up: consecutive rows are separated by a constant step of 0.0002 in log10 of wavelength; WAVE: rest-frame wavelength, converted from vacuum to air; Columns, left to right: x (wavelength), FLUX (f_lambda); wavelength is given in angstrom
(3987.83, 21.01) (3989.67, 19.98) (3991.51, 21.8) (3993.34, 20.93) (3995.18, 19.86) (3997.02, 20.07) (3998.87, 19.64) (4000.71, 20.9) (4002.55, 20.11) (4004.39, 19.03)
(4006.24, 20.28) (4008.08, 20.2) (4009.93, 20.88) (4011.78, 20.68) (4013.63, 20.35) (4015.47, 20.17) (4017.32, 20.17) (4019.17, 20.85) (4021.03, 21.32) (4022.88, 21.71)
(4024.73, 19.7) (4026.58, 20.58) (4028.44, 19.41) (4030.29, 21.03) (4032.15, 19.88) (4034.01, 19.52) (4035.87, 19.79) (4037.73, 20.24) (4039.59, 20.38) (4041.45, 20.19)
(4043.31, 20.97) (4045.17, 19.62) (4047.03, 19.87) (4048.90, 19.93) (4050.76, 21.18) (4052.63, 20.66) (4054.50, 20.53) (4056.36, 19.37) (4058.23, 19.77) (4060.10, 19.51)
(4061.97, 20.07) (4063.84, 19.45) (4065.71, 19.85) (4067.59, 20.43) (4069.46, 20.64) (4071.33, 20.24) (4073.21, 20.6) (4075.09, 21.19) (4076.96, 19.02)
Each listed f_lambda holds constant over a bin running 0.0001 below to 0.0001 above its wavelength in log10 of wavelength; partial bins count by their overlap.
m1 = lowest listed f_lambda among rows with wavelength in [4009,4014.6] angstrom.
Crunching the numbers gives 20.35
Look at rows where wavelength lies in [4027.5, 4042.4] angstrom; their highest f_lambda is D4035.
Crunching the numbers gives 21.03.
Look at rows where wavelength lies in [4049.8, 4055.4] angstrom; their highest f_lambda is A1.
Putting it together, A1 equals 21.18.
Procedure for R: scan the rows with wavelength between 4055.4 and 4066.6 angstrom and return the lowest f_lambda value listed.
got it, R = 19.37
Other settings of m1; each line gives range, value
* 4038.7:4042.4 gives 20.19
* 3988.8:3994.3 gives 19.98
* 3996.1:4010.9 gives 19.03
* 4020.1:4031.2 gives 19.41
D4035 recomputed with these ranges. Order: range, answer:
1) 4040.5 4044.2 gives 20.97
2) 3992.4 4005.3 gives 20.93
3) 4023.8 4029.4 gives 20.58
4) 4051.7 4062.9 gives 20.66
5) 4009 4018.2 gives 20.88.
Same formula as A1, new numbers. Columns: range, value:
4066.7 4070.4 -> 20.64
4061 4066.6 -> 20.07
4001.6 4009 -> 20.28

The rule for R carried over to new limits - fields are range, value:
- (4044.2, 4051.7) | 19.62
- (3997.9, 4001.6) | 19.64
